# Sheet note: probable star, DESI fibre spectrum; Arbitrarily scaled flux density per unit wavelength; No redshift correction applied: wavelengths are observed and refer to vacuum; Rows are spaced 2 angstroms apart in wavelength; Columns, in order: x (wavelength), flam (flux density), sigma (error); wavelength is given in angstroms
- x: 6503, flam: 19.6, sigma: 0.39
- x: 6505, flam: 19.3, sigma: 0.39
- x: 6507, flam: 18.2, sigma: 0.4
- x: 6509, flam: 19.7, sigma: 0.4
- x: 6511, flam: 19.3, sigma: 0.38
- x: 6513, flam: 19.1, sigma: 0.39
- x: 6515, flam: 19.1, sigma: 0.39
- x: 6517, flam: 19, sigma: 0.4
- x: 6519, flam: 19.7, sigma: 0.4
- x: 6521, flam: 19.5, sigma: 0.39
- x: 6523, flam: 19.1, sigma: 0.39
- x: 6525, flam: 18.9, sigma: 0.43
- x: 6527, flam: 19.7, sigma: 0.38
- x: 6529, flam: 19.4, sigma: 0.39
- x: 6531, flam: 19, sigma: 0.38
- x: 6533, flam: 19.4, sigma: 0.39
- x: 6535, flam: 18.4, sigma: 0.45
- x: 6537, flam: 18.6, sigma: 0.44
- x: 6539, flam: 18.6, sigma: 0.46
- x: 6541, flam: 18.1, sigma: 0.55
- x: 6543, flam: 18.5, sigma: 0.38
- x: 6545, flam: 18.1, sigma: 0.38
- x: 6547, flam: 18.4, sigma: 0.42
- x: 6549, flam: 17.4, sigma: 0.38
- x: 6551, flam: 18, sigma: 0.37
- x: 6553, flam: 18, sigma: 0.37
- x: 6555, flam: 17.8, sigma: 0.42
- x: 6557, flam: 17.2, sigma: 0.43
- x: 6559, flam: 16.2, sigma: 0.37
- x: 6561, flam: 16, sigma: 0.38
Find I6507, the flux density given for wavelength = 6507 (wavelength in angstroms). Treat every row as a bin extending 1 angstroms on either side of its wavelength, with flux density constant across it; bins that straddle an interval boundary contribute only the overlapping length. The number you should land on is 18.2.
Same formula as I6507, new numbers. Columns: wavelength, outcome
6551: 18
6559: 16.2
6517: 19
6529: 19.4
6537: 18.6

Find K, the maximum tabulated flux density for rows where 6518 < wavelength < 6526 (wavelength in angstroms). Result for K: 19.7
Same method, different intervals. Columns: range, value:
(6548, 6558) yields 18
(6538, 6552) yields 18.6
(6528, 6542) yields 19.4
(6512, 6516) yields 19.1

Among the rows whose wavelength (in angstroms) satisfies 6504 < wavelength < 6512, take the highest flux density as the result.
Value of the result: 19.7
